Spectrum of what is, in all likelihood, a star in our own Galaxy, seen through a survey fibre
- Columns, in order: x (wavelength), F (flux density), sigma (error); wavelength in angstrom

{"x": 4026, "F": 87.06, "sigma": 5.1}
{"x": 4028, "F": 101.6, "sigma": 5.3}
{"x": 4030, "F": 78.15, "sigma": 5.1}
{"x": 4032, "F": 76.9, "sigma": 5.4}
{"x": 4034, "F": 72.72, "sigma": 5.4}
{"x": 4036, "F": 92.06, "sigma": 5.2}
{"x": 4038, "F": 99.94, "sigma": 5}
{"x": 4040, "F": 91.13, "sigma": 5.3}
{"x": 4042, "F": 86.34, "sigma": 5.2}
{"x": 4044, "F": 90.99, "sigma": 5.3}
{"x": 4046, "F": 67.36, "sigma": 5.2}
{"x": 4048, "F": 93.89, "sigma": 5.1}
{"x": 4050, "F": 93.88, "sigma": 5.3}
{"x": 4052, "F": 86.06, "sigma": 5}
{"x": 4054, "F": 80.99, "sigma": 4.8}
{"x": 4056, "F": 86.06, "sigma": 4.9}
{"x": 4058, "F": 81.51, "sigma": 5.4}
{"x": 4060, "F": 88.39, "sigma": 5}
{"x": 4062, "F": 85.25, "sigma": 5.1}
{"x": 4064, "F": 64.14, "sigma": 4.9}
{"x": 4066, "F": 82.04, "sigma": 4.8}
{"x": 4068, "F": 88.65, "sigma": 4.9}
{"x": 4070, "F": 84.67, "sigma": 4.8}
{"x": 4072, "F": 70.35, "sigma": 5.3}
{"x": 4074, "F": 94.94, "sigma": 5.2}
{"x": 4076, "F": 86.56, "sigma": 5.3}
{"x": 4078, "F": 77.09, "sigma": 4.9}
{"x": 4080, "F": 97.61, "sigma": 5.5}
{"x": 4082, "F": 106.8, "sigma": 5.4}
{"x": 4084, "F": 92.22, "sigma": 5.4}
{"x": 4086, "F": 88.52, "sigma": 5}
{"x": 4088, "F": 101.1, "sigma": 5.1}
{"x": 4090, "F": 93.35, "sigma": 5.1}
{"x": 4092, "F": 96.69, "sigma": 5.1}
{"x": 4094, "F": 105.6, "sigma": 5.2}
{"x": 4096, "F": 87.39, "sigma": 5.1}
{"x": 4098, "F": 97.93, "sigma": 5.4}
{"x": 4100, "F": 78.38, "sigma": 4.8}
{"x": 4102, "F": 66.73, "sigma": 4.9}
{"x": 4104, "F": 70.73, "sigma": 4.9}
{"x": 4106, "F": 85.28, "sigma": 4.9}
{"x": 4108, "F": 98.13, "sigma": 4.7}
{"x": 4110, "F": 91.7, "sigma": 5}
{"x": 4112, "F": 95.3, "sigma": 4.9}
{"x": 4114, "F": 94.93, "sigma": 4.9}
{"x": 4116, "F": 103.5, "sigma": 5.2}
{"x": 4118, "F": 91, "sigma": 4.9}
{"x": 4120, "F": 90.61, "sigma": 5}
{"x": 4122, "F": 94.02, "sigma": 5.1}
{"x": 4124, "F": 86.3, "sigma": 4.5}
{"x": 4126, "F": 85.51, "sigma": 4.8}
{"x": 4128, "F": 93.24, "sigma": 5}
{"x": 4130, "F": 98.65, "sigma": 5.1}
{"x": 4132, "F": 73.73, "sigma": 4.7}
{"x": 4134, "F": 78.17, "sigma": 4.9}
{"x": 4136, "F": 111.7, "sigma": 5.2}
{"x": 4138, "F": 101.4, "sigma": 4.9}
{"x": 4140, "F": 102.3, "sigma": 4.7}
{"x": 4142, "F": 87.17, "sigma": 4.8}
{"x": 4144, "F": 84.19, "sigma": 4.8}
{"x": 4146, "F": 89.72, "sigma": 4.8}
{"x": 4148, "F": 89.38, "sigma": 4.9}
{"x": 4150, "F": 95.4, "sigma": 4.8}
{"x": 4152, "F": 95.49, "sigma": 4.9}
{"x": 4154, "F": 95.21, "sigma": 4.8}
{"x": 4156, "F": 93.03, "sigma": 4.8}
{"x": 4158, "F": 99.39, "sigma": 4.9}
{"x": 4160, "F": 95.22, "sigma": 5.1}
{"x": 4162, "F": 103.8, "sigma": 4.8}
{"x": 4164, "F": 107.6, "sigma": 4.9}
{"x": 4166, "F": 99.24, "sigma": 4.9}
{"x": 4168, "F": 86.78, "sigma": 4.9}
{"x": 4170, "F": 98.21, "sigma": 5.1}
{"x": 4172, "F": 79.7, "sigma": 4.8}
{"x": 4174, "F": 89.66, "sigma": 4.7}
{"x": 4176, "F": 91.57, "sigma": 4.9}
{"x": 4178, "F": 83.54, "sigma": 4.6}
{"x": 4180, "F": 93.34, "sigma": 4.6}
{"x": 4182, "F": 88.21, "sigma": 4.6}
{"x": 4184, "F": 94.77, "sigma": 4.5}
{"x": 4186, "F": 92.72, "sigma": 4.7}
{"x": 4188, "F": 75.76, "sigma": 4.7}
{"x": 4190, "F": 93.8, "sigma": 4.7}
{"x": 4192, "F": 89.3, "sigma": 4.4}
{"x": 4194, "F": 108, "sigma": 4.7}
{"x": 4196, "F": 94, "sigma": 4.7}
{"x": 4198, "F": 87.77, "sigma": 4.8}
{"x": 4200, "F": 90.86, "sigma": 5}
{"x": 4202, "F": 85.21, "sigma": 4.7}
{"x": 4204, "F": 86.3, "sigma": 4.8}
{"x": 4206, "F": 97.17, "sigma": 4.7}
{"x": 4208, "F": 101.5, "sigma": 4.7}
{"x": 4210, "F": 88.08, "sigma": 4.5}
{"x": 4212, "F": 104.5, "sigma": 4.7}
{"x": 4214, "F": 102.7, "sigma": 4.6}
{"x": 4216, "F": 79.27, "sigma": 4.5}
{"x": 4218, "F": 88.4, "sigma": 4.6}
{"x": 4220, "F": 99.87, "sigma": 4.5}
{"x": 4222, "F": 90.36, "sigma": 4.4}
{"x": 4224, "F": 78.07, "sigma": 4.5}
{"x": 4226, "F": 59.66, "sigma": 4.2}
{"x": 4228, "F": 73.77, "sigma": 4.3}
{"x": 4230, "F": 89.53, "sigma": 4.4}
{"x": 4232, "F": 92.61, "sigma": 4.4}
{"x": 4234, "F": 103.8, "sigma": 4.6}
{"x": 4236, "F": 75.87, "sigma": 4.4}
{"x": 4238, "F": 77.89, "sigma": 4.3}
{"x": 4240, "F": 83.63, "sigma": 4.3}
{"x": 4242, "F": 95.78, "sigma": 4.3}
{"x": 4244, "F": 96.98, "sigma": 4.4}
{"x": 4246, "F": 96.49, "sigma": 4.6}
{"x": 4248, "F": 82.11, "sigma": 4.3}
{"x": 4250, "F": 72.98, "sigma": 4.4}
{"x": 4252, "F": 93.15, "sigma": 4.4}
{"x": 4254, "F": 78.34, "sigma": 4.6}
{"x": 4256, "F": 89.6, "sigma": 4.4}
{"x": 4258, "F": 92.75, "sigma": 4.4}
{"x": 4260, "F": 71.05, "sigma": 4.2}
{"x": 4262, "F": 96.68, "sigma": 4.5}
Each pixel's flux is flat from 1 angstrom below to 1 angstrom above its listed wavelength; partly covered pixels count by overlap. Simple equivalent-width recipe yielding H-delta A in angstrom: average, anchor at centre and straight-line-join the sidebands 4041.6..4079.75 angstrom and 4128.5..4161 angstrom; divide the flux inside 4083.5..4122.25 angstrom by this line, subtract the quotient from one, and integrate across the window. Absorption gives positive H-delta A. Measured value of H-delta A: -1.1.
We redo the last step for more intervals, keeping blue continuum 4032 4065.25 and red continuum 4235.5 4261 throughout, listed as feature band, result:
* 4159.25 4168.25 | -1.5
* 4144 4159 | -1.5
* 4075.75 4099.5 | -2.6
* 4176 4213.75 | -3.1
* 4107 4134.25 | -2.1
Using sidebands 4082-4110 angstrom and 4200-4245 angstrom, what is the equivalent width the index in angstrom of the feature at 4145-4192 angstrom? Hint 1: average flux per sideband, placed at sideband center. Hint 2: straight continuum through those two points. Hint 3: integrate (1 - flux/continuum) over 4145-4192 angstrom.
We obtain -1.7 angstrom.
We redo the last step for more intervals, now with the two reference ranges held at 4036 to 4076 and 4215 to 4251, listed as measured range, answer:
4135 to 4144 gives -1.42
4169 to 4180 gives -0.47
